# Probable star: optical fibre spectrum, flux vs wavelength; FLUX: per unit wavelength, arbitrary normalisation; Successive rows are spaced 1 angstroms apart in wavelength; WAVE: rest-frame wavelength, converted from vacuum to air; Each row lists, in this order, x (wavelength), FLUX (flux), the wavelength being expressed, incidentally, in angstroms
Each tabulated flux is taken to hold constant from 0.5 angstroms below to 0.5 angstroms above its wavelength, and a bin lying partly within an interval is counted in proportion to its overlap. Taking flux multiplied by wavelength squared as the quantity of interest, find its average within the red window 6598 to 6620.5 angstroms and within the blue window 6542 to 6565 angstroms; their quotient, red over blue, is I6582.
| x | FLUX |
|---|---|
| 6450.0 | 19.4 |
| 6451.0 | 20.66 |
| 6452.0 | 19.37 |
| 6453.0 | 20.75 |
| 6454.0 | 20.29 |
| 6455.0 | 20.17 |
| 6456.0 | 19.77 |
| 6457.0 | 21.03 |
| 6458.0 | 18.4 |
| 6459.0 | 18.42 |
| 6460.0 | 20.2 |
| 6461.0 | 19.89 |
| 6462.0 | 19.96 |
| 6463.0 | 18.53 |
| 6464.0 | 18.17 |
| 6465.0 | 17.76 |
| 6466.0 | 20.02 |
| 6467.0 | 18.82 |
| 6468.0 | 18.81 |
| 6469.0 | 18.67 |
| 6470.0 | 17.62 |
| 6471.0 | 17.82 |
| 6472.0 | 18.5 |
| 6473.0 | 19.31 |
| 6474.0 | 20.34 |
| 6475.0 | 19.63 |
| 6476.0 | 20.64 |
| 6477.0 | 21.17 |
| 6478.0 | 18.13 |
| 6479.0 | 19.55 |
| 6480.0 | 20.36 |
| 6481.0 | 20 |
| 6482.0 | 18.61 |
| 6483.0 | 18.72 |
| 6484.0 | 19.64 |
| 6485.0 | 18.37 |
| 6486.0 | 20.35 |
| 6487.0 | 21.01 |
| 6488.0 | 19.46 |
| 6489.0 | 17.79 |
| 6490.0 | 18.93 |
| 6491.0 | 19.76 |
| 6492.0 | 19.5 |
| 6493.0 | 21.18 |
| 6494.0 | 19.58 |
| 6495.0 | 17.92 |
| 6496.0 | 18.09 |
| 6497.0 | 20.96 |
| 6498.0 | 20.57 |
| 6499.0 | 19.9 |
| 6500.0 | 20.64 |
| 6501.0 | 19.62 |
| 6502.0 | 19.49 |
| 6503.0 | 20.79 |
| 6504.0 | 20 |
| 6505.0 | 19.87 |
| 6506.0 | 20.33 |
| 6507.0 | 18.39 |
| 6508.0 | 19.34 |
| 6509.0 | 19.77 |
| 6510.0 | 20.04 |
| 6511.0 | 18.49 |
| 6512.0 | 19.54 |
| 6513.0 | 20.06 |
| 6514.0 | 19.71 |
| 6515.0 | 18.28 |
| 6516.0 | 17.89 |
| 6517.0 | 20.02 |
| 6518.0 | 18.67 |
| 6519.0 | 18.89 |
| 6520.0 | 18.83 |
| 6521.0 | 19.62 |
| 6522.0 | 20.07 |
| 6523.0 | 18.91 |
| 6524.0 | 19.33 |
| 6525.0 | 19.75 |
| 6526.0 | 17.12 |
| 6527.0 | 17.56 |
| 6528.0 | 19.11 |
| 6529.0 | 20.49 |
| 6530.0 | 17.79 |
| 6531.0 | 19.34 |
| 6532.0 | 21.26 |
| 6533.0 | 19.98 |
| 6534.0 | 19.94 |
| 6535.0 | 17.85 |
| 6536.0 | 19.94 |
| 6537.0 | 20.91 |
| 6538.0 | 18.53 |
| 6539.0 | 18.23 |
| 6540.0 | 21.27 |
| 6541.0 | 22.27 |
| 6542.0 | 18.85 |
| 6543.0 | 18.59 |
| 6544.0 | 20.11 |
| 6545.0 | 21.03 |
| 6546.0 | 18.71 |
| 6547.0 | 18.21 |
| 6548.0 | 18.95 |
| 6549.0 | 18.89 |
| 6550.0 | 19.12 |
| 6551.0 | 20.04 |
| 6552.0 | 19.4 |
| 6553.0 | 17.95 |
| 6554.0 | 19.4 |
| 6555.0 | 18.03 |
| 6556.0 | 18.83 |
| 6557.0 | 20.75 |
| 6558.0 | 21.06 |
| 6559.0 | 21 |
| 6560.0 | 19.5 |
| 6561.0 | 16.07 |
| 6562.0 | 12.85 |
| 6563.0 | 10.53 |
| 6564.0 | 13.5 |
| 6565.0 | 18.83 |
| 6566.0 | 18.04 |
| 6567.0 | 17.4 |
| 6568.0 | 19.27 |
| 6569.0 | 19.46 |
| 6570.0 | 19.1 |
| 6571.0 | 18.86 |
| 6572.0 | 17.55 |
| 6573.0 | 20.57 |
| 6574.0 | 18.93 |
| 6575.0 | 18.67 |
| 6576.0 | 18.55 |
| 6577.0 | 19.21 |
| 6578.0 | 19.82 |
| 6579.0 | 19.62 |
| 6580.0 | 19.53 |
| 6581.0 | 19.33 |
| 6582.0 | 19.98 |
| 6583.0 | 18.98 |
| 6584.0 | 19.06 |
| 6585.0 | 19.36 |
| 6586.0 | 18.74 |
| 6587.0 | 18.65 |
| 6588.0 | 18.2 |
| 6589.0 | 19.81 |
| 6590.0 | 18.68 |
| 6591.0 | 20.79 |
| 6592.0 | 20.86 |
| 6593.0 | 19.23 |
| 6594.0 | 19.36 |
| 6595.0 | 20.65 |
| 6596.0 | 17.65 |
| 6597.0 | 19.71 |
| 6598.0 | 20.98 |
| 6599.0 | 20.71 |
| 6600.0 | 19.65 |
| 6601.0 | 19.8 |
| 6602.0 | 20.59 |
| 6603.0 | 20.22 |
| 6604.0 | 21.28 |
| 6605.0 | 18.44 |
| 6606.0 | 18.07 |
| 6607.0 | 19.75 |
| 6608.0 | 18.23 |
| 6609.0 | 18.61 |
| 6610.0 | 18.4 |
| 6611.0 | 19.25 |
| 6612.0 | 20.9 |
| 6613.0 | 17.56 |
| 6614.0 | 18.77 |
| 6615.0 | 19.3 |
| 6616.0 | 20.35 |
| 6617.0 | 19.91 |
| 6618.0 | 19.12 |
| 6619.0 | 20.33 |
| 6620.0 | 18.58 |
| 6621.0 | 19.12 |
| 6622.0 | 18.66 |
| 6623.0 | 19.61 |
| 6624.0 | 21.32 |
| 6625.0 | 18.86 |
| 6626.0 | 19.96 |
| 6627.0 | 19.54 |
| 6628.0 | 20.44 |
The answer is 1.1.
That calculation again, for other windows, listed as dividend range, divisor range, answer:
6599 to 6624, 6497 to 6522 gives 1.02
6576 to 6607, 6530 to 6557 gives 1.02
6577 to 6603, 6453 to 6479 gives 1.05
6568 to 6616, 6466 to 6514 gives 1.02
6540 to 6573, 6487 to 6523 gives 0.97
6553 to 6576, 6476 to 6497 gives 0.95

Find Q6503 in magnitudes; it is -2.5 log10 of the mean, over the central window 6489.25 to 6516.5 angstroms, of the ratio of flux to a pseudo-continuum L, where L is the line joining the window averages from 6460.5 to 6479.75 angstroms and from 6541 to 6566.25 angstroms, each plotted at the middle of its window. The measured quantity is -0.04 mag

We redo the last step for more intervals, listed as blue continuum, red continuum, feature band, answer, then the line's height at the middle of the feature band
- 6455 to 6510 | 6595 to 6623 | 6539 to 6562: 0.009 mag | 19.4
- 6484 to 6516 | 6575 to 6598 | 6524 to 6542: 0.002 mag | 19.5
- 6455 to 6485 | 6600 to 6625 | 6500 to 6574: 0.018 mag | 19.3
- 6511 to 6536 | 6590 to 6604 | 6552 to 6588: 0.069 mag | 19.7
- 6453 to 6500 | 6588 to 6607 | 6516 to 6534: 0.020 mag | 19.6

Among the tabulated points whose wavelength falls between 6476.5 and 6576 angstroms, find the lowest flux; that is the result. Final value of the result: 10.53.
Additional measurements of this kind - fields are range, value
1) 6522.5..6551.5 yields 17.12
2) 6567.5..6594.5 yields 17.55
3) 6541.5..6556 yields 17.95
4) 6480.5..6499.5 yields 17.79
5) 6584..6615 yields 17.56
